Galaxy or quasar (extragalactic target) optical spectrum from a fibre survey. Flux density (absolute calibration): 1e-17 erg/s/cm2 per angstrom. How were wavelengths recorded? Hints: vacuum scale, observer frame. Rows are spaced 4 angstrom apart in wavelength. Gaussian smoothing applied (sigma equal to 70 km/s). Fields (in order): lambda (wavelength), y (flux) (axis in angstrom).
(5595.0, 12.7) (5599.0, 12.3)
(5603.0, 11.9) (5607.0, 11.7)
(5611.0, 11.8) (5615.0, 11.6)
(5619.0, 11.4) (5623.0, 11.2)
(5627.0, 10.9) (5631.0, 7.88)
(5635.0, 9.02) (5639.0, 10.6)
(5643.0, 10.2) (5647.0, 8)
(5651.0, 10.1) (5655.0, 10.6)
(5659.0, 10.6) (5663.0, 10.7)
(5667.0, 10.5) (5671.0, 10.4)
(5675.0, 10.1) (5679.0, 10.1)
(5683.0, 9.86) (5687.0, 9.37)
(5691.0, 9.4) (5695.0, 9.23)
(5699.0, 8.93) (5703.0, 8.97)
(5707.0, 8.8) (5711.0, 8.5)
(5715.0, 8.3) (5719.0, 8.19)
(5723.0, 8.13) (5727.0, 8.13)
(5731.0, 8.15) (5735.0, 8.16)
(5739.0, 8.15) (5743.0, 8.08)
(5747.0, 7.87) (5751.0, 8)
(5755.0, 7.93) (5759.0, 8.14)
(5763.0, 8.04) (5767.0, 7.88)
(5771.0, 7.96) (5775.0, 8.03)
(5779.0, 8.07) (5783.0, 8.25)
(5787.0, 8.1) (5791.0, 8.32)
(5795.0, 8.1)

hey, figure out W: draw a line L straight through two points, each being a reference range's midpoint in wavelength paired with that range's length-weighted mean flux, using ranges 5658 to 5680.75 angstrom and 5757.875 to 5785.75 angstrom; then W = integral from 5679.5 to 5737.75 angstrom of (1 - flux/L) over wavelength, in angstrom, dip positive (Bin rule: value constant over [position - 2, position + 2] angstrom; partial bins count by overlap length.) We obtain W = 4.6 angstrom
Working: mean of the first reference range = 10.4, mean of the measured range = 8.75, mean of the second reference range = 8.05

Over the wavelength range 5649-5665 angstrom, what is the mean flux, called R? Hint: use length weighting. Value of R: 10.5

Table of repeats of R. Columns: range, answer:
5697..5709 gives 8.9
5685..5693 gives 9.38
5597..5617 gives 11.9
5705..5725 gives 8.38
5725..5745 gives 8.13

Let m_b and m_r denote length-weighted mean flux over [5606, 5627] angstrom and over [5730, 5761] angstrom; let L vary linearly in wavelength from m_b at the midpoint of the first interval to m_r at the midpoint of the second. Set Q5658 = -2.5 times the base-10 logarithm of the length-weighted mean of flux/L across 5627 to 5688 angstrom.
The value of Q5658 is 0.05 mag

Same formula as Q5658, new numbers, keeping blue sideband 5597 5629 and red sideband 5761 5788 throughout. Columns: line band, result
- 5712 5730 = 0.13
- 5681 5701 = 0.06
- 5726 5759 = 0.09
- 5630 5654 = 0.16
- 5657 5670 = -0.01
